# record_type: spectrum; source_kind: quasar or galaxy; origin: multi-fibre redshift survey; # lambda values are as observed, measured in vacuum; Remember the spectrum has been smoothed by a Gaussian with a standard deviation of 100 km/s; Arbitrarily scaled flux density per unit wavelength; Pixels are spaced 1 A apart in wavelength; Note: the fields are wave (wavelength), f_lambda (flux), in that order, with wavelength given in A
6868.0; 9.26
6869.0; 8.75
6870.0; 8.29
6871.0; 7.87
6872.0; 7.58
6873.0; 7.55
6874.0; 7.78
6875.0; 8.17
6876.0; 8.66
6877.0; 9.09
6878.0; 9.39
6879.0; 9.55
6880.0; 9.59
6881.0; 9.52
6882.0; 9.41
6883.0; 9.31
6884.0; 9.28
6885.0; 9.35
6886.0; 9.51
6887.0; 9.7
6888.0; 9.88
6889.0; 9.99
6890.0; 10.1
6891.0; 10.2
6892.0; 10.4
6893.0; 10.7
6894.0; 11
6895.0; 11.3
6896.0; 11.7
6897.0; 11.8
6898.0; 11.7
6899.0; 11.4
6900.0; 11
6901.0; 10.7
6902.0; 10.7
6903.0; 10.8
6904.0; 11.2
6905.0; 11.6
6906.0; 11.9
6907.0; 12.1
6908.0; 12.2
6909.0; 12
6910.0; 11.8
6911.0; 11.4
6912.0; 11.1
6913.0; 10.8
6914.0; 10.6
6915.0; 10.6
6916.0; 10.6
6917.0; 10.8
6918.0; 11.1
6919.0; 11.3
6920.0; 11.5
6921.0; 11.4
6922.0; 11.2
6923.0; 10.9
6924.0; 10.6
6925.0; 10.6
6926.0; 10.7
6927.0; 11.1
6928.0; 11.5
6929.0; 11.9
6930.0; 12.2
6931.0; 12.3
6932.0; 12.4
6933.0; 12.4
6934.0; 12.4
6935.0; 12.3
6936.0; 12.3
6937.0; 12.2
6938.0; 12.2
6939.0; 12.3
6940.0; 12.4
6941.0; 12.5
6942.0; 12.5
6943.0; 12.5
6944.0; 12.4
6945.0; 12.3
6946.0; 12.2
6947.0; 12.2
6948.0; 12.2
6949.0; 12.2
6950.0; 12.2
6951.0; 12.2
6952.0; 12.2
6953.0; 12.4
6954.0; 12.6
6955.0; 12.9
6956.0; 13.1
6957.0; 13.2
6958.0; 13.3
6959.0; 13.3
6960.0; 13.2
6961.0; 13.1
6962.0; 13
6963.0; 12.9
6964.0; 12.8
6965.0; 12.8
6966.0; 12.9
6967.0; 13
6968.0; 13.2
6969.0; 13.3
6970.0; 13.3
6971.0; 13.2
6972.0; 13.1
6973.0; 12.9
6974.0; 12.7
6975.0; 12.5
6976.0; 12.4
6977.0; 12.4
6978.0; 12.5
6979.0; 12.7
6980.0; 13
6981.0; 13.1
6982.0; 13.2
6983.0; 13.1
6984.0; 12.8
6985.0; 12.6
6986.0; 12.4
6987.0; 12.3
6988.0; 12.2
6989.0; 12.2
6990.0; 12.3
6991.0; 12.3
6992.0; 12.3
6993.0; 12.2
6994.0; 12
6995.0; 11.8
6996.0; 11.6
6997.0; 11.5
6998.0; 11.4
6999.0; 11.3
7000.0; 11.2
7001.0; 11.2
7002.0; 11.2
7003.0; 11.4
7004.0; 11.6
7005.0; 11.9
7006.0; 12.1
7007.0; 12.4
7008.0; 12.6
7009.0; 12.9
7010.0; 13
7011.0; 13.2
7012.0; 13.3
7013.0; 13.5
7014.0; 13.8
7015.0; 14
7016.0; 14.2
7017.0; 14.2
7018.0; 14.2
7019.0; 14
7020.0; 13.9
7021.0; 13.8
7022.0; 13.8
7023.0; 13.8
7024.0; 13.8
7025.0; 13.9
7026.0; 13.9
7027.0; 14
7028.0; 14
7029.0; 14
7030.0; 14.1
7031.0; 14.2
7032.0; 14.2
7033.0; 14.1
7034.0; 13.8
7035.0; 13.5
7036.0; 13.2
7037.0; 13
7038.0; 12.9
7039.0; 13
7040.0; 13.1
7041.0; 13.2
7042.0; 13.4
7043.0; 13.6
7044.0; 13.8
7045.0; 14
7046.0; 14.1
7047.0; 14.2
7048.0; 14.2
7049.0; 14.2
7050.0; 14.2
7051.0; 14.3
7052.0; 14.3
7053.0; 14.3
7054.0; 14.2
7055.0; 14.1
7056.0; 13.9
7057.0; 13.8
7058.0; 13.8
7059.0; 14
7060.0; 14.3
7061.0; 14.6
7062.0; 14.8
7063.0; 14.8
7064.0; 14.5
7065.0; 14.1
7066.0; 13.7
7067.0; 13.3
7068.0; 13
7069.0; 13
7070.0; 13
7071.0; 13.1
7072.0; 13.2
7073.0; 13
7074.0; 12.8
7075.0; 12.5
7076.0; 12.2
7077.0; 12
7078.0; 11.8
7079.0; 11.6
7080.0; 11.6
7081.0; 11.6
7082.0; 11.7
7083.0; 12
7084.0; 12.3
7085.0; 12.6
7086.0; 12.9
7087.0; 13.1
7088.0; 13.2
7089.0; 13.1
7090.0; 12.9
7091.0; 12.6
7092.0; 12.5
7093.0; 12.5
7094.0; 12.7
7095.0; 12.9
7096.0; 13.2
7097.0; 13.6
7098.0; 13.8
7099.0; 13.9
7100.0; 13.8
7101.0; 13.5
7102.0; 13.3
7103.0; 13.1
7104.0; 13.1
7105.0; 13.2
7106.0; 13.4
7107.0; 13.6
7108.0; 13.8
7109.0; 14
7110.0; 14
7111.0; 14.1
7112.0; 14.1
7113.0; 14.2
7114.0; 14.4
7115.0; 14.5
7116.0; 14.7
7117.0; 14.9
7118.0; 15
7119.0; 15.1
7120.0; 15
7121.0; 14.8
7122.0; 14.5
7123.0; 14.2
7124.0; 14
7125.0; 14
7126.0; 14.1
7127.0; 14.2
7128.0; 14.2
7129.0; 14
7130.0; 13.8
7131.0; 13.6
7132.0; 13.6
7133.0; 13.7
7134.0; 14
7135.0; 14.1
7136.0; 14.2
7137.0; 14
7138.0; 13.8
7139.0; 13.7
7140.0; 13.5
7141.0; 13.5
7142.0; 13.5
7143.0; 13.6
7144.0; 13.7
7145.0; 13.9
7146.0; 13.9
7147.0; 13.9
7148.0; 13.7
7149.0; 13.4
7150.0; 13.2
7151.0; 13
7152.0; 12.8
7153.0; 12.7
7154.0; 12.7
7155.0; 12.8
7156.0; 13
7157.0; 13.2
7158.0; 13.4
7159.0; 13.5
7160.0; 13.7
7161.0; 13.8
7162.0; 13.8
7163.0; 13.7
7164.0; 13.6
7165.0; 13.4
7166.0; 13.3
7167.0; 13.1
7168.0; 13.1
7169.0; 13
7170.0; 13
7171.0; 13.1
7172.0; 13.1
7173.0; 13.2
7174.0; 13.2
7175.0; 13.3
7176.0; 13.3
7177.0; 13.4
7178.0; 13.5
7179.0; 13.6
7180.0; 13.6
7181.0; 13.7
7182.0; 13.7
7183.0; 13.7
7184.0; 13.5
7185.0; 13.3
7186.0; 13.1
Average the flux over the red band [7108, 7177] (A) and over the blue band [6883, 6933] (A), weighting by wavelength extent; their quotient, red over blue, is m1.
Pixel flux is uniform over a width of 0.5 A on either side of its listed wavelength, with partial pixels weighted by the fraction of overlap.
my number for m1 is 1.25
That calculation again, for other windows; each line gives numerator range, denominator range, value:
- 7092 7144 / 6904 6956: 1.17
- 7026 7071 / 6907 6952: 1.18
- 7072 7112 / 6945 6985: 1.01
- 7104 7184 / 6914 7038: 1.09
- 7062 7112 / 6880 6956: 1.15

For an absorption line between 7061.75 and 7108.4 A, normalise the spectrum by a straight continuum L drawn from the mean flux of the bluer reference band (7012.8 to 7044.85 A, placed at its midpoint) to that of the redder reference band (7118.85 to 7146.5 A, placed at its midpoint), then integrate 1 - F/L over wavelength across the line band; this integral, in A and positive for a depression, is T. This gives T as 2.9 A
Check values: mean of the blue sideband 13.8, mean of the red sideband 14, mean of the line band 13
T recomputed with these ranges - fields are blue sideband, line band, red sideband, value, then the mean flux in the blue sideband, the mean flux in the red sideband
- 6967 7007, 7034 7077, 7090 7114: -2.2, 12.3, 13.4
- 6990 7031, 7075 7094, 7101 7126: 1.9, 12.9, 14.1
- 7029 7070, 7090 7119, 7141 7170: -0.1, 13.9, 13.4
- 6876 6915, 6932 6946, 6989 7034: -1.1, 10.6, 13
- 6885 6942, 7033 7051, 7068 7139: -1.3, 11.3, 13.4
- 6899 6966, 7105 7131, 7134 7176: -2.1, 11.9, 13.4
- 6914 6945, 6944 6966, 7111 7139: -1.2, 11.7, 14.2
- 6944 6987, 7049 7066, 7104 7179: -1.2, 12.8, 13.7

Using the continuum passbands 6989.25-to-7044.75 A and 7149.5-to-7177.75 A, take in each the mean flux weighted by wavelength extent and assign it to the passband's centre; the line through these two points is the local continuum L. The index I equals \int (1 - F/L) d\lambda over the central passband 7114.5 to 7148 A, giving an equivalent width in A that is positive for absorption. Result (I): -2.3 A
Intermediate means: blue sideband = 13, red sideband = 13.2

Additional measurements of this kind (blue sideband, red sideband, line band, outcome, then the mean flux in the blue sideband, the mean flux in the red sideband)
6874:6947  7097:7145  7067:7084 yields 1.18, 11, 14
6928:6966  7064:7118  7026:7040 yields -0.83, 12.5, 13.2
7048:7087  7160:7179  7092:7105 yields 0.06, 13.3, 13.3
